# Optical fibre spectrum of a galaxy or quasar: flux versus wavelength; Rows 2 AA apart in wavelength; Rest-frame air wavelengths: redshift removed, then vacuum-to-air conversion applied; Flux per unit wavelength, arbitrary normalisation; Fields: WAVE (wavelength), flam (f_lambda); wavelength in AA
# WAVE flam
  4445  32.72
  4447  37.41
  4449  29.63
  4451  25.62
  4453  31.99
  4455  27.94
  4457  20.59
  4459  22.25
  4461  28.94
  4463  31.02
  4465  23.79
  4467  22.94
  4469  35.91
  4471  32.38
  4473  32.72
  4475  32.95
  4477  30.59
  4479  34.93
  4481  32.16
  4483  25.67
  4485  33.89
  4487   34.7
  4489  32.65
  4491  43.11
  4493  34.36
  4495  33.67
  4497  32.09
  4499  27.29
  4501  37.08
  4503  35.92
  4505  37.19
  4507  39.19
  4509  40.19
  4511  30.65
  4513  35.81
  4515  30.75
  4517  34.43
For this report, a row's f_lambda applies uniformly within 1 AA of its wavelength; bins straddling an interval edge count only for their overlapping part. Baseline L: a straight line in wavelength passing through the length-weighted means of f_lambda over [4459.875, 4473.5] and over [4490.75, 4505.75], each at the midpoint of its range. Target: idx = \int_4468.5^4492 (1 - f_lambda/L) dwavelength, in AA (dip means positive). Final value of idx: -1.3 AA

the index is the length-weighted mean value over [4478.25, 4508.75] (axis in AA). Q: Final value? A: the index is 34.4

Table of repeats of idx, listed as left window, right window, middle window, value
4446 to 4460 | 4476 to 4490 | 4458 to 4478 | 0.47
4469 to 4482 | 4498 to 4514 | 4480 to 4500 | 0.66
